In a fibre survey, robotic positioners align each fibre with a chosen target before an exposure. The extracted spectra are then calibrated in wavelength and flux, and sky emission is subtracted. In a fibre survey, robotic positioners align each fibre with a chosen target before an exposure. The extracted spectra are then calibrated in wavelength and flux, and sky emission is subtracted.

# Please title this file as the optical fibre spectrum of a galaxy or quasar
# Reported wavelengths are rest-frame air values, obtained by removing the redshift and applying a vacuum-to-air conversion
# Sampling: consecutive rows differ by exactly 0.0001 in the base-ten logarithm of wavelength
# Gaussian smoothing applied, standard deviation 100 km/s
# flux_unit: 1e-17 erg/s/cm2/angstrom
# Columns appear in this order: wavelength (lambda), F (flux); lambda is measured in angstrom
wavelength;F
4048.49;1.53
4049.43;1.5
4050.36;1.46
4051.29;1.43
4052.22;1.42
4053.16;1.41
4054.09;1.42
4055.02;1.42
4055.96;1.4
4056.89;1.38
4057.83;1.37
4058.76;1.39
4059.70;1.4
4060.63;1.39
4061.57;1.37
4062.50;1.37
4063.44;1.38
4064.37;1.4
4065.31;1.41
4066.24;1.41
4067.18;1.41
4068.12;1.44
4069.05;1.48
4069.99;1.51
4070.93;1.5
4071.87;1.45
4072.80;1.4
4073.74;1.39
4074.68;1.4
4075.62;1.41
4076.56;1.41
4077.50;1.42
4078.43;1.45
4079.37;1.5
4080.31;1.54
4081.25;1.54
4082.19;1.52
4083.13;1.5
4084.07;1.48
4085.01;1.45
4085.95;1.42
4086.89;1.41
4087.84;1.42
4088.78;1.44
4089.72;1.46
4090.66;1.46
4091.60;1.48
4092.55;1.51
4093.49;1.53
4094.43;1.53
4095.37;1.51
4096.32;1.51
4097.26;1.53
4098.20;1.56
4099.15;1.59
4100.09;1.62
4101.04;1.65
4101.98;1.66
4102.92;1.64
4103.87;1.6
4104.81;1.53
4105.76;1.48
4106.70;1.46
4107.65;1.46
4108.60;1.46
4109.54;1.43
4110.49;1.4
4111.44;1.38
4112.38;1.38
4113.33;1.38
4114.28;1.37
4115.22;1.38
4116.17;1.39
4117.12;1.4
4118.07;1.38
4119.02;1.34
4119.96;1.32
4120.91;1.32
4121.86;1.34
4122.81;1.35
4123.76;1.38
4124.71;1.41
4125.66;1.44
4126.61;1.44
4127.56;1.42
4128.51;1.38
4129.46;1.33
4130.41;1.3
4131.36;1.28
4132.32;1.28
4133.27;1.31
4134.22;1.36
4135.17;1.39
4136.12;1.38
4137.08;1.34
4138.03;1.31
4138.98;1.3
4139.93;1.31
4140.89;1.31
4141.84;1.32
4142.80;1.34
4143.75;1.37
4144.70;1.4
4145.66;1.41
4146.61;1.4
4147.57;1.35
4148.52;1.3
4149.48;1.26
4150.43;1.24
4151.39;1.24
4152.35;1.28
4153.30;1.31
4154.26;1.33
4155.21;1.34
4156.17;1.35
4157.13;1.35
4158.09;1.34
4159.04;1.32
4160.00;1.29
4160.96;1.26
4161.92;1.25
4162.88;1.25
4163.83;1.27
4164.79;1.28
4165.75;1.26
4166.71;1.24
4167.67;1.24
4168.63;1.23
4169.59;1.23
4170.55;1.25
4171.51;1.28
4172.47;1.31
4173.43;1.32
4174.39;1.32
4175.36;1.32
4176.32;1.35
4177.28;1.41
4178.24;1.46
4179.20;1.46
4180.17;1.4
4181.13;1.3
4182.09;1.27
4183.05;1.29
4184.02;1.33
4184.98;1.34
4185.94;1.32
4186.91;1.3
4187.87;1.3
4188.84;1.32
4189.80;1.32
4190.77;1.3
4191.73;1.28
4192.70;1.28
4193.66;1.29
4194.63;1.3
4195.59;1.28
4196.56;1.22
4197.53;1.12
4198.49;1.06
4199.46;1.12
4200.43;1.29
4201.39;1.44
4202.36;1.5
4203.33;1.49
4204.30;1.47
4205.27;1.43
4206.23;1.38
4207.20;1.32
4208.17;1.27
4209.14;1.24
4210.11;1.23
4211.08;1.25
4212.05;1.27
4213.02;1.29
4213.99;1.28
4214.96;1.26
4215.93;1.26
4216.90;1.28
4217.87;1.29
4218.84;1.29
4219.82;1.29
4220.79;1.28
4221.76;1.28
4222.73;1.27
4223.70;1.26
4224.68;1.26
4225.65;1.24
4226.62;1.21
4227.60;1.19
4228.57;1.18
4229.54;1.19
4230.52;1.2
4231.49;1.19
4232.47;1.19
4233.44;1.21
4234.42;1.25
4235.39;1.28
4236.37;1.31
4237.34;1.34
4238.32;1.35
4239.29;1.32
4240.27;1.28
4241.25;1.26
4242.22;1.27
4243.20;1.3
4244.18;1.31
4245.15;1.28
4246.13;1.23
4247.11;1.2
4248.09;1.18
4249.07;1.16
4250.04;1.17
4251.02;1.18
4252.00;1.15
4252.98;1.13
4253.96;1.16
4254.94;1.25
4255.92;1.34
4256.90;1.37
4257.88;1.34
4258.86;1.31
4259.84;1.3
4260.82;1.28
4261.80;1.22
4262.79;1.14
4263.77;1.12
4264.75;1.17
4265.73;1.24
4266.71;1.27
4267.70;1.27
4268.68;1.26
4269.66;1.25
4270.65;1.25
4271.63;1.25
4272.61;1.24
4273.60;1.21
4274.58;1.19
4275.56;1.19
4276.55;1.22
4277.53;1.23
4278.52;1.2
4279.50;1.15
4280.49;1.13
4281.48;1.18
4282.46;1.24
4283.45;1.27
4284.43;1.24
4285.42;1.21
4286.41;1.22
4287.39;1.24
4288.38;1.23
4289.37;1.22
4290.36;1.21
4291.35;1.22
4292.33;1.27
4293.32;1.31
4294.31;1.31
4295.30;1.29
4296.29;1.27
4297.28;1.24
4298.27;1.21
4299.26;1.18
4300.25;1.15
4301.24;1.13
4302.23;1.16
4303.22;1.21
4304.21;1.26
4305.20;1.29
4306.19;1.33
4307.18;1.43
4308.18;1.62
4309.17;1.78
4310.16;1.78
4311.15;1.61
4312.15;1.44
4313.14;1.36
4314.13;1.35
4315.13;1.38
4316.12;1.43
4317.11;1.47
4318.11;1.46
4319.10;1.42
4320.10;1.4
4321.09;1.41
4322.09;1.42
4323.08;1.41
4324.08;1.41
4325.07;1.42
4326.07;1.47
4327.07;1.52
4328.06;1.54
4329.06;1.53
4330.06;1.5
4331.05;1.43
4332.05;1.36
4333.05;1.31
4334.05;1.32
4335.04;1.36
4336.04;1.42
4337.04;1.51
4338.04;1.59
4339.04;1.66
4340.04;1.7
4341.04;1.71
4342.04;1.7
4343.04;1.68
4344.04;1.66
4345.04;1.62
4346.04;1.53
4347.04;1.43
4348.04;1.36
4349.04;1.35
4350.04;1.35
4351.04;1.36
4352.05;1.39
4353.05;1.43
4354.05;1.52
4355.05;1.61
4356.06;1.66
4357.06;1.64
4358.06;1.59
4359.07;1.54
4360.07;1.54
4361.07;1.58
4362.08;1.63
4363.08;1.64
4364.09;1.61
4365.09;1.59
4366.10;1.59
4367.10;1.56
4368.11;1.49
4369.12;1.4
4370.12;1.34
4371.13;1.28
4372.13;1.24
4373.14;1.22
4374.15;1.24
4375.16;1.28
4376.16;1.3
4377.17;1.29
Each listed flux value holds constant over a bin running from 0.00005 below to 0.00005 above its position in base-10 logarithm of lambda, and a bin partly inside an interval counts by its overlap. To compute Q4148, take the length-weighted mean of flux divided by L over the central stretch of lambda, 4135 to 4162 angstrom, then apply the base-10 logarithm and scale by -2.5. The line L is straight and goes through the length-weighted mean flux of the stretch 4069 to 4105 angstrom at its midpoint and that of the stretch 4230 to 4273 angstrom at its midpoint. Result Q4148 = 0.06 mag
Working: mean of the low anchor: 1.5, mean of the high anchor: 1.24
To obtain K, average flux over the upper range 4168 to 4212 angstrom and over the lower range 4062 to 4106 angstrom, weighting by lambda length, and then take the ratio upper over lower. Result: 0.88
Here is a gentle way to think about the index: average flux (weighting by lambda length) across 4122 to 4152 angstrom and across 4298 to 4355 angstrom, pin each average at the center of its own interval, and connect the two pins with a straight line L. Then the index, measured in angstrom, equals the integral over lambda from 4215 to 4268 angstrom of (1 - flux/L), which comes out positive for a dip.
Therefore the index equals 5.80 angstrom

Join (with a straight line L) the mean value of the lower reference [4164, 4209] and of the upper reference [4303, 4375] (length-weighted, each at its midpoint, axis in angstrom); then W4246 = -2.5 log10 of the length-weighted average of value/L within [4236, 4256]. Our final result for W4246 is 0.109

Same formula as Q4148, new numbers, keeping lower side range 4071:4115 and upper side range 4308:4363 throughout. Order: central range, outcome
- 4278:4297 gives 0.21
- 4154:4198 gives 0.15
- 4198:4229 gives 0.16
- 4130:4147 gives 0.11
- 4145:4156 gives 0.13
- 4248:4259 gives 0.21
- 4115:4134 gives 0.10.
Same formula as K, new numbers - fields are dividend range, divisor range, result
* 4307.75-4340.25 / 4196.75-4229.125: 1.15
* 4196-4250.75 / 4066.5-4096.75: 0.87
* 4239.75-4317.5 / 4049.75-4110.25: 0.87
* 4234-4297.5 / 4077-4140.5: 0.86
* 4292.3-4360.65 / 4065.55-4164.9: 1.03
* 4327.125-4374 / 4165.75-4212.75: 1.15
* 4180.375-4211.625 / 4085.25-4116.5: 0.88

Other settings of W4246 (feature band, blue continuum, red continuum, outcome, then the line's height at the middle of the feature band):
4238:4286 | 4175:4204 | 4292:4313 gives 0.09 mag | 1.34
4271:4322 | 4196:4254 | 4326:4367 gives 0.09 mag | 1.42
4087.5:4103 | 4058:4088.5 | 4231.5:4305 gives -0.09 mag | 1.41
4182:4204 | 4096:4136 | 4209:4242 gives 0.01 mag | 1.31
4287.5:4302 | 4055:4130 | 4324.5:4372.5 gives 0.21 mag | 1.49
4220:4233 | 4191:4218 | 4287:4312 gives 0.06 mag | 1.3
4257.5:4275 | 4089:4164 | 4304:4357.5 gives 0.17 mag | 1.46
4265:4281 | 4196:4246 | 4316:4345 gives 0.13 mag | 1.38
